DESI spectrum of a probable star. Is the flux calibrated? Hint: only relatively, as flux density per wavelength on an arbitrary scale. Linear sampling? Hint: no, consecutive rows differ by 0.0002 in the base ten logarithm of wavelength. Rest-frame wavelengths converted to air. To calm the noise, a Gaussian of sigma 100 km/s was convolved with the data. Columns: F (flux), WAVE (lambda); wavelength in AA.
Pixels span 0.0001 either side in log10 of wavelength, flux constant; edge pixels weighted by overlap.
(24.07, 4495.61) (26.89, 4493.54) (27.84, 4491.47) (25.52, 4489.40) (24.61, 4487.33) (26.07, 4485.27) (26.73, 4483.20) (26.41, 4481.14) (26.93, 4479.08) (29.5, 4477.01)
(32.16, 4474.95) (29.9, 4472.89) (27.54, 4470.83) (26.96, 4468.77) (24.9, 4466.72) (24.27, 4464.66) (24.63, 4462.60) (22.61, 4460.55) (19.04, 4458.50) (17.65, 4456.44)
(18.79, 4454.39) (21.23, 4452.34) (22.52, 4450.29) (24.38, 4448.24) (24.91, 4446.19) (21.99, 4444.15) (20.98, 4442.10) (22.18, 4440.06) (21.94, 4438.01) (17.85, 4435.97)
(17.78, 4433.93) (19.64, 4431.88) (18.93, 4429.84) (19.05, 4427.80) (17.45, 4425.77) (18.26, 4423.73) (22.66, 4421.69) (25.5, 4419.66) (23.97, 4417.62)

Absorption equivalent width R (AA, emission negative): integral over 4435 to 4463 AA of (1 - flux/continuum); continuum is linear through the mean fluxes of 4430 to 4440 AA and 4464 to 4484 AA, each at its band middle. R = 1.12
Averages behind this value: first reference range 19.5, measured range 21.4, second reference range 27.6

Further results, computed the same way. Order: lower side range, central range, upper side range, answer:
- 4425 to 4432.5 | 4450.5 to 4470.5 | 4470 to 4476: 3.3 AA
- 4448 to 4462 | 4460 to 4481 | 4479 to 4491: -3.1 AA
